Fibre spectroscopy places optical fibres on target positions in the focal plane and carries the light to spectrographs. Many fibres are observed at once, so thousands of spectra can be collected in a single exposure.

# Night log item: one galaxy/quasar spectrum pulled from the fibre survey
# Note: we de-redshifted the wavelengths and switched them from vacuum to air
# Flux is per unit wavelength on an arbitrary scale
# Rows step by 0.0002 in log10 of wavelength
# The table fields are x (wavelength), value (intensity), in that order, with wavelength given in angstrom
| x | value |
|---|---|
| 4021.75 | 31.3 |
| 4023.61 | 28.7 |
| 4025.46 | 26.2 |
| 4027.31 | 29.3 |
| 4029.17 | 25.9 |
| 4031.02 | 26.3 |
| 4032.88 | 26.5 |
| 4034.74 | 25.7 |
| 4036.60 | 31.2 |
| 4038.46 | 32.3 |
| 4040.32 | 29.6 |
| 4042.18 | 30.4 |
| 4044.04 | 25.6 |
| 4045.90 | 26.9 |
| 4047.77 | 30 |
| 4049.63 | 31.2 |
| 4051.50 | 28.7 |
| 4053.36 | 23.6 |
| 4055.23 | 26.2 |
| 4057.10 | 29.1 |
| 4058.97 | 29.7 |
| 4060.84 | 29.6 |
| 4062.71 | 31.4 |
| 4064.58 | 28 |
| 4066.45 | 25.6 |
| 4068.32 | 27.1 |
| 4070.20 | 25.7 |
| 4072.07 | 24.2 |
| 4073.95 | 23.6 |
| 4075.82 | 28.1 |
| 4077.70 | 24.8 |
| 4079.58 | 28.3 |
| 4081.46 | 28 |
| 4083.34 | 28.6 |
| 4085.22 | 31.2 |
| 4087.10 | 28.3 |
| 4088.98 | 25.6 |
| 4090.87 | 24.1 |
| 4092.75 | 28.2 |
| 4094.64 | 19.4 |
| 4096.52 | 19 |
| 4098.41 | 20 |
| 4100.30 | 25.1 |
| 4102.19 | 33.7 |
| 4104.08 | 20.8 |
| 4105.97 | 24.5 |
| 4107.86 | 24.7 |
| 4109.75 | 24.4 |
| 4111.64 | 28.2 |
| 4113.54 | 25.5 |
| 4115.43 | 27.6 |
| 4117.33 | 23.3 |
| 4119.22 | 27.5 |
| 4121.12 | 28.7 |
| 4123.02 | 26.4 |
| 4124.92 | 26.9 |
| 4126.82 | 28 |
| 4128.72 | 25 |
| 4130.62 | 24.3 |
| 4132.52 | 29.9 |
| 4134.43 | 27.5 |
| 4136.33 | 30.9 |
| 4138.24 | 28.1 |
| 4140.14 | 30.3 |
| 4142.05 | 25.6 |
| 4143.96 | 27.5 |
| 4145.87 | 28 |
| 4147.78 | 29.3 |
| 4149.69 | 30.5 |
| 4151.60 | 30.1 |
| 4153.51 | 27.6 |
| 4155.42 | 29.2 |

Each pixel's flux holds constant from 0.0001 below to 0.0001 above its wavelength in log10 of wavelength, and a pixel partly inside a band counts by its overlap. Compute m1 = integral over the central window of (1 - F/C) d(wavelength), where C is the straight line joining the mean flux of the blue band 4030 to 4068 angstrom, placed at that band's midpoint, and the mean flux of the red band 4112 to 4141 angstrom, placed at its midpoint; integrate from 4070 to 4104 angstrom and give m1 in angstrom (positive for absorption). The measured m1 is 2.6 angstrom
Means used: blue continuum 28.4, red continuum 27.3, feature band 25.8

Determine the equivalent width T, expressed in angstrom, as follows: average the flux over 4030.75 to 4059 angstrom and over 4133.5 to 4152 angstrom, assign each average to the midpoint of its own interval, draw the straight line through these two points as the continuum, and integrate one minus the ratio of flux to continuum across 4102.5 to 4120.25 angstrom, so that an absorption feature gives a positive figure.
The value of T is 1.9 angstrom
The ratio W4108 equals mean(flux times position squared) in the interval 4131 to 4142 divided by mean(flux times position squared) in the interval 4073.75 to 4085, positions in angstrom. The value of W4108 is 1.08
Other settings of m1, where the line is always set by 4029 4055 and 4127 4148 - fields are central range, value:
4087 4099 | 2.0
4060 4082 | 0.8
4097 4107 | 1.2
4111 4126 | 0.6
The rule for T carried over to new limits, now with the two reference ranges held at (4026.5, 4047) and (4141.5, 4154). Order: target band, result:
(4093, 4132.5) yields 4.3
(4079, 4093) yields 0.3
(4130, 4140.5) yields 0.0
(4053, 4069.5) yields 0.2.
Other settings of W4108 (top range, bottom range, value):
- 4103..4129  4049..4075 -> 0.97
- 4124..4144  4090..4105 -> 1.18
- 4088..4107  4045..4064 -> 0.86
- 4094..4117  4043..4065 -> 0.88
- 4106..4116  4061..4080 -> 0.99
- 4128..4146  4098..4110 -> 1.13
